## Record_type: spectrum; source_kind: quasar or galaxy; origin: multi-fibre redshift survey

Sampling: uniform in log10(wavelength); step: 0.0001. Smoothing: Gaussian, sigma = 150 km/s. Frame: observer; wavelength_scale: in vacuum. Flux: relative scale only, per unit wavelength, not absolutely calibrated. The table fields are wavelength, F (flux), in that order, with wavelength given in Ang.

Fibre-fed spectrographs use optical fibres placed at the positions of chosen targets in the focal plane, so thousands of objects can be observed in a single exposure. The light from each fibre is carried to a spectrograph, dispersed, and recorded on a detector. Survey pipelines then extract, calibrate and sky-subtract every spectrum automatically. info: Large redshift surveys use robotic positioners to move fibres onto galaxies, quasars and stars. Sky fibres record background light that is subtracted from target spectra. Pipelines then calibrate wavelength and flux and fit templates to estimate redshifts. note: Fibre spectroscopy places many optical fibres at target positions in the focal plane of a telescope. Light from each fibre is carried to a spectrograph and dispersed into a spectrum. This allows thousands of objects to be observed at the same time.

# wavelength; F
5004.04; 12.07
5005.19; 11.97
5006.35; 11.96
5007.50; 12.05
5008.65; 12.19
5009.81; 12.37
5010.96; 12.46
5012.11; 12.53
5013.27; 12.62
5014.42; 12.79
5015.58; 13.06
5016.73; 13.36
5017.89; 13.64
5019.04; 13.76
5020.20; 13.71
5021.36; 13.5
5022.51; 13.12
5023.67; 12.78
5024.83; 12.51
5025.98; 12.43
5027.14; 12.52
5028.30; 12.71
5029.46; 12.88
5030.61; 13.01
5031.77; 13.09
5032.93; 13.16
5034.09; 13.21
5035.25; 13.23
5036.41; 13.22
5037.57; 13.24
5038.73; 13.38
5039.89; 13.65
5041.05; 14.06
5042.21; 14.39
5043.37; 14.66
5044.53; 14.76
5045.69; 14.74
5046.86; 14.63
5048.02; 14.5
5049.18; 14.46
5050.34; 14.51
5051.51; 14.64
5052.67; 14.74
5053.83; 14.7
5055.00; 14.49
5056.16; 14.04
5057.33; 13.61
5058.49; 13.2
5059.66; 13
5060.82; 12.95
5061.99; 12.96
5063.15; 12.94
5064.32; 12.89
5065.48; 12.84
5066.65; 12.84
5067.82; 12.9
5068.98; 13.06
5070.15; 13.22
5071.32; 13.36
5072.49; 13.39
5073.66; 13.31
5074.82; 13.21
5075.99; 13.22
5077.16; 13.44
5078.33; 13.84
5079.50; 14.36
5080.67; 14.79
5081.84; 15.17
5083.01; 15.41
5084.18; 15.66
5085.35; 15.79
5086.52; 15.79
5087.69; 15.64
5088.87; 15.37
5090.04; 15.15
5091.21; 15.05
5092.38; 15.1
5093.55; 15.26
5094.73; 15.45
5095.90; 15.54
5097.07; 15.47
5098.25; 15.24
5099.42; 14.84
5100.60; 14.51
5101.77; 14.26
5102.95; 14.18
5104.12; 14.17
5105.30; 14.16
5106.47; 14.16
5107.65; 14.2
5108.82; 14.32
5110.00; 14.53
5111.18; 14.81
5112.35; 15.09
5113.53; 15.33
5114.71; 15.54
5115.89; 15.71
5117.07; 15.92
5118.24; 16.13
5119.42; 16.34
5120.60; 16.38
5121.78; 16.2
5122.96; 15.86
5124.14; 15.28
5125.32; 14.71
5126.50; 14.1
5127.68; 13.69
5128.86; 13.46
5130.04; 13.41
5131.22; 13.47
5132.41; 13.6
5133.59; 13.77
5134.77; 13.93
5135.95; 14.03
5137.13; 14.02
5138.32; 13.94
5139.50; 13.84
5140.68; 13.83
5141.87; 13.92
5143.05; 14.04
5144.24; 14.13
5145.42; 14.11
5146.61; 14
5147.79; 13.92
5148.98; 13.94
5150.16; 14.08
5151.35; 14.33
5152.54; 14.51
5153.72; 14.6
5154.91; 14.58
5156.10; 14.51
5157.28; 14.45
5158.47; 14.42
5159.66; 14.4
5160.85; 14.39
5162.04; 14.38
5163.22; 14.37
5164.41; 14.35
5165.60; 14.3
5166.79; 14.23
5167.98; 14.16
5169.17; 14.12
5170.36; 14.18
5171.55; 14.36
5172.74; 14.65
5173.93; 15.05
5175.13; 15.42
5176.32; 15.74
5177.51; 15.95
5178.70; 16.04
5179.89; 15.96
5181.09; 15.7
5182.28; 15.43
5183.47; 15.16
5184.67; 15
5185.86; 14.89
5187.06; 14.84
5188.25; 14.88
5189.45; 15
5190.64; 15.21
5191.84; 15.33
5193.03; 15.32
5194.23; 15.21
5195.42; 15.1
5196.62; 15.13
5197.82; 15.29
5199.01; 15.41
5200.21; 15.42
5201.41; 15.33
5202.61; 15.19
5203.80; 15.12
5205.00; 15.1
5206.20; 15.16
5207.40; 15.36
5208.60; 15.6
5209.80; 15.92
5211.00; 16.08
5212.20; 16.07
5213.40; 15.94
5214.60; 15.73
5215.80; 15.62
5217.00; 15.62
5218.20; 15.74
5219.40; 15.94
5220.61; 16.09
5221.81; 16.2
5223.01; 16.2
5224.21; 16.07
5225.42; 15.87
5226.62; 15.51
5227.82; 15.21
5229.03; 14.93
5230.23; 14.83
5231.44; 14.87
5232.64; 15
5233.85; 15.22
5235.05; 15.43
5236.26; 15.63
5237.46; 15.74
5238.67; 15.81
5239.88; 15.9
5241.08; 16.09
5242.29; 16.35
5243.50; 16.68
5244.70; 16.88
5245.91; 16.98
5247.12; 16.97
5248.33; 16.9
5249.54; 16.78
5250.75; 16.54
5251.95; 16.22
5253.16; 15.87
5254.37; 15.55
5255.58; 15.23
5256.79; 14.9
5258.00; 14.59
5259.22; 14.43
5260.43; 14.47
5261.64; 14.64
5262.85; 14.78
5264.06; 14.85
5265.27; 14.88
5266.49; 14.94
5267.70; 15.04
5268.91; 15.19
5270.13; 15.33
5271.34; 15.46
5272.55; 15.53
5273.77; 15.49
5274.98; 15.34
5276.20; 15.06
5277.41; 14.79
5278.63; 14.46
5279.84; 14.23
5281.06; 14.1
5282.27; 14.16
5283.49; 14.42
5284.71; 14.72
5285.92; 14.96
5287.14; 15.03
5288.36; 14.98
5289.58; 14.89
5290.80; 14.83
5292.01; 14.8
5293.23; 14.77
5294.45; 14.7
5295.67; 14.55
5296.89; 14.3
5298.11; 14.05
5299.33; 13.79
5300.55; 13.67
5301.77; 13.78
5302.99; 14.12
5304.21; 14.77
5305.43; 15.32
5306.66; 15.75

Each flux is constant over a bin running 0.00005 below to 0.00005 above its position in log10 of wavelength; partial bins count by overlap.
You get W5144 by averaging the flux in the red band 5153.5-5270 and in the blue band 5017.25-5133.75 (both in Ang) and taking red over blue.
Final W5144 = 1.08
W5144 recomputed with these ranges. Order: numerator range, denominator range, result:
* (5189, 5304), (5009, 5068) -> 1.14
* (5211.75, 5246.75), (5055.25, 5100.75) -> 1.11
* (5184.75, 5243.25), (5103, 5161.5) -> 1.07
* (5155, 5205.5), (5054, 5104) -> 1.05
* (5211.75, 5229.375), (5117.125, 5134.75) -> 1.07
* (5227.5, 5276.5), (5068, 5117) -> 1.06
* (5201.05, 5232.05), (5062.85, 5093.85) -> 1.10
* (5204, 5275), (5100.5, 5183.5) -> 1.07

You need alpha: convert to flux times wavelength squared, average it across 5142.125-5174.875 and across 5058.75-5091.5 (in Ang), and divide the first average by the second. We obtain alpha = 1.1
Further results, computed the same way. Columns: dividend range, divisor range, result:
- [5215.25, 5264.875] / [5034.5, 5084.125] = 1.22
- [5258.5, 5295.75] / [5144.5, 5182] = 1.06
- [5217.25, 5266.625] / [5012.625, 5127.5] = 1.18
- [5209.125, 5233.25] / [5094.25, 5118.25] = 1.10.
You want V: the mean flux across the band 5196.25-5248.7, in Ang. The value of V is 15.7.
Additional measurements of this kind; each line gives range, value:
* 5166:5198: 15.1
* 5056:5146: 14.4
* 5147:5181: 14.6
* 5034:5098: 14.2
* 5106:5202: 14.7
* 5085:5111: 14.9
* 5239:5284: 15.4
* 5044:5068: 13.8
